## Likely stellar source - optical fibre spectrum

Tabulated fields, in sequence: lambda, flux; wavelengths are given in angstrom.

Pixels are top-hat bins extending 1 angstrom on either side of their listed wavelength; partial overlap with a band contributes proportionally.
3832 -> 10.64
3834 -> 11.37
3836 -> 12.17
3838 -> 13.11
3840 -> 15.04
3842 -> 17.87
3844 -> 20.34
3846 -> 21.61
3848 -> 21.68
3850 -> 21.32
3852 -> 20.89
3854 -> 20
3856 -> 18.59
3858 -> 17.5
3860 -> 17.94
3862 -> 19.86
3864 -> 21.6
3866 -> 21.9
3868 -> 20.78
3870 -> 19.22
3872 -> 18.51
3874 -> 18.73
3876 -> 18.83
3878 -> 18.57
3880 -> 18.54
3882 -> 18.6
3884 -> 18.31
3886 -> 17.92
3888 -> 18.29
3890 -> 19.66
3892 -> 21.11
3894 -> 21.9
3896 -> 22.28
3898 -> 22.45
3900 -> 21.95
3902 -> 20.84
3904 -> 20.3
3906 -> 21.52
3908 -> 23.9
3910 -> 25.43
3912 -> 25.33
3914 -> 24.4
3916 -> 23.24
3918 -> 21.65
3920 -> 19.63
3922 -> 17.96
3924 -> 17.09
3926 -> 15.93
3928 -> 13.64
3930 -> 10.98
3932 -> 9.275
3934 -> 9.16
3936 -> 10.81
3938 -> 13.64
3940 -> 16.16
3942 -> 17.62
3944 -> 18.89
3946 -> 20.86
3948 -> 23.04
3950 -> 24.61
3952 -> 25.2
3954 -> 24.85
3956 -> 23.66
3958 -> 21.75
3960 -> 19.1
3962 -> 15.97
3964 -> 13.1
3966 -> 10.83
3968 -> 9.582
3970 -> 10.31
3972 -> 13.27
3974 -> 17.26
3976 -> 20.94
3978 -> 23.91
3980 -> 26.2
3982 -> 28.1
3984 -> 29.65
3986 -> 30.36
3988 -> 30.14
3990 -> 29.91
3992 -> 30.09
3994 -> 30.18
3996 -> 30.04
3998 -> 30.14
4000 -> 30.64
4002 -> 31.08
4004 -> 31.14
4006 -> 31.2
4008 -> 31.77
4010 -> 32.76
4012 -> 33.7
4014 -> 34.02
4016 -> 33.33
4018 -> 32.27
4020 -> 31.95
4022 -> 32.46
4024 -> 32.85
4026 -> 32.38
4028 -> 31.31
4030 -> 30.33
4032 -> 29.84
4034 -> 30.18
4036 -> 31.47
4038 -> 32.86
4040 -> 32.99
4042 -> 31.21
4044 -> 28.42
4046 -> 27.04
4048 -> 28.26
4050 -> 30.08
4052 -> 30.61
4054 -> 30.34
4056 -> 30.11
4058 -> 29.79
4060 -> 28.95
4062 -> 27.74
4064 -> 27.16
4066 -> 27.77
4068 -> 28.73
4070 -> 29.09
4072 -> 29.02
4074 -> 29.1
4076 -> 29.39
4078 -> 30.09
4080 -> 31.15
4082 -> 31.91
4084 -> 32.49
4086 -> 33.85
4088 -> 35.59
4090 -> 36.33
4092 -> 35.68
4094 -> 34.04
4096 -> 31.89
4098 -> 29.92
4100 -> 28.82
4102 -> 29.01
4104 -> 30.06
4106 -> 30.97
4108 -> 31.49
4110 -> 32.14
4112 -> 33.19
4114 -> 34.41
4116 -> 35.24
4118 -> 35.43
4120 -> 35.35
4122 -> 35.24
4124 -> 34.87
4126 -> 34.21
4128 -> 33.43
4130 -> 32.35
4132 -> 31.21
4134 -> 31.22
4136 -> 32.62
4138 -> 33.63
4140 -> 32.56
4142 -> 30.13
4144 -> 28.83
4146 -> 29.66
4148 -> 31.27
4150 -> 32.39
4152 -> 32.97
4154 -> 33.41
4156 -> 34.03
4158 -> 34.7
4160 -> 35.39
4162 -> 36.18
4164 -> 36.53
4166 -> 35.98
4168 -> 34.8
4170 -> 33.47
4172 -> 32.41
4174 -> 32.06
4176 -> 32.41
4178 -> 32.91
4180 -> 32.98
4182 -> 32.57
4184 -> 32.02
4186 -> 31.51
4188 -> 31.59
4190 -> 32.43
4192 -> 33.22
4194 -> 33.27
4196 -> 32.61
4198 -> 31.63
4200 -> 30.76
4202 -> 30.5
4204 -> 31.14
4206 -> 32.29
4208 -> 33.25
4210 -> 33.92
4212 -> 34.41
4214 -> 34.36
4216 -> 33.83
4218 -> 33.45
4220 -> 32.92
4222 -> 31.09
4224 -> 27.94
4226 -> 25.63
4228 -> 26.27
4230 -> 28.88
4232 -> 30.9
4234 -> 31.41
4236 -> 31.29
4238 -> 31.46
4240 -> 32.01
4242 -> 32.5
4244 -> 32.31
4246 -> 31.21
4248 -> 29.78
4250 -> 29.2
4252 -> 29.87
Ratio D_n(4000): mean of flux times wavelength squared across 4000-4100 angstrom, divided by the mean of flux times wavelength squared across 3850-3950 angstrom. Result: 1.8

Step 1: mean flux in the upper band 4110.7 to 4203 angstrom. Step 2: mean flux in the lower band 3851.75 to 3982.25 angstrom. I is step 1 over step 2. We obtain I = 1.7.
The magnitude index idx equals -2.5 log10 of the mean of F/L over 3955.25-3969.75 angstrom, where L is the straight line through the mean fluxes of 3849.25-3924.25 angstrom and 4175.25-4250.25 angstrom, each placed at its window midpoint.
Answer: 0.41 mag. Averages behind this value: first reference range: 20.5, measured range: 15.8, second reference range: 31.6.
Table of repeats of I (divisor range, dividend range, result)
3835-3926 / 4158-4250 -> 1.62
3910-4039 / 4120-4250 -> 1.35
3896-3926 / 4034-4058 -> 1.40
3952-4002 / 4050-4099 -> 1.33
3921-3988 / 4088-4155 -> 1.76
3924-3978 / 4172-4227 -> 1.92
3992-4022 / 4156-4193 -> 1.06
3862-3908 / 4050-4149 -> 1.57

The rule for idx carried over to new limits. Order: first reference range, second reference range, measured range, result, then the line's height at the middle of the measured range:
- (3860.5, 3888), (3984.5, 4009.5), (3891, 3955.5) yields 0.20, 23.8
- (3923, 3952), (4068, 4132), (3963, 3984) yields 0.12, 19.7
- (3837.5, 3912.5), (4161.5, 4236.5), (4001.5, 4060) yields -0.20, 25.9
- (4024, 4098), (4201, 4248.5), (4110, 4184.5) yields -0.07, 31.1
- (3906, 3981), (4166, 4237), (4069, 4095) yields -0.24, 25.7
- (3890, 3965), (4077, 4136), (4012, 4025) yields -0.25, 26.2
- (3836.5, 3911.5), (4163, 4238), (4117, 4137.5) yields -0.15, 29.4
